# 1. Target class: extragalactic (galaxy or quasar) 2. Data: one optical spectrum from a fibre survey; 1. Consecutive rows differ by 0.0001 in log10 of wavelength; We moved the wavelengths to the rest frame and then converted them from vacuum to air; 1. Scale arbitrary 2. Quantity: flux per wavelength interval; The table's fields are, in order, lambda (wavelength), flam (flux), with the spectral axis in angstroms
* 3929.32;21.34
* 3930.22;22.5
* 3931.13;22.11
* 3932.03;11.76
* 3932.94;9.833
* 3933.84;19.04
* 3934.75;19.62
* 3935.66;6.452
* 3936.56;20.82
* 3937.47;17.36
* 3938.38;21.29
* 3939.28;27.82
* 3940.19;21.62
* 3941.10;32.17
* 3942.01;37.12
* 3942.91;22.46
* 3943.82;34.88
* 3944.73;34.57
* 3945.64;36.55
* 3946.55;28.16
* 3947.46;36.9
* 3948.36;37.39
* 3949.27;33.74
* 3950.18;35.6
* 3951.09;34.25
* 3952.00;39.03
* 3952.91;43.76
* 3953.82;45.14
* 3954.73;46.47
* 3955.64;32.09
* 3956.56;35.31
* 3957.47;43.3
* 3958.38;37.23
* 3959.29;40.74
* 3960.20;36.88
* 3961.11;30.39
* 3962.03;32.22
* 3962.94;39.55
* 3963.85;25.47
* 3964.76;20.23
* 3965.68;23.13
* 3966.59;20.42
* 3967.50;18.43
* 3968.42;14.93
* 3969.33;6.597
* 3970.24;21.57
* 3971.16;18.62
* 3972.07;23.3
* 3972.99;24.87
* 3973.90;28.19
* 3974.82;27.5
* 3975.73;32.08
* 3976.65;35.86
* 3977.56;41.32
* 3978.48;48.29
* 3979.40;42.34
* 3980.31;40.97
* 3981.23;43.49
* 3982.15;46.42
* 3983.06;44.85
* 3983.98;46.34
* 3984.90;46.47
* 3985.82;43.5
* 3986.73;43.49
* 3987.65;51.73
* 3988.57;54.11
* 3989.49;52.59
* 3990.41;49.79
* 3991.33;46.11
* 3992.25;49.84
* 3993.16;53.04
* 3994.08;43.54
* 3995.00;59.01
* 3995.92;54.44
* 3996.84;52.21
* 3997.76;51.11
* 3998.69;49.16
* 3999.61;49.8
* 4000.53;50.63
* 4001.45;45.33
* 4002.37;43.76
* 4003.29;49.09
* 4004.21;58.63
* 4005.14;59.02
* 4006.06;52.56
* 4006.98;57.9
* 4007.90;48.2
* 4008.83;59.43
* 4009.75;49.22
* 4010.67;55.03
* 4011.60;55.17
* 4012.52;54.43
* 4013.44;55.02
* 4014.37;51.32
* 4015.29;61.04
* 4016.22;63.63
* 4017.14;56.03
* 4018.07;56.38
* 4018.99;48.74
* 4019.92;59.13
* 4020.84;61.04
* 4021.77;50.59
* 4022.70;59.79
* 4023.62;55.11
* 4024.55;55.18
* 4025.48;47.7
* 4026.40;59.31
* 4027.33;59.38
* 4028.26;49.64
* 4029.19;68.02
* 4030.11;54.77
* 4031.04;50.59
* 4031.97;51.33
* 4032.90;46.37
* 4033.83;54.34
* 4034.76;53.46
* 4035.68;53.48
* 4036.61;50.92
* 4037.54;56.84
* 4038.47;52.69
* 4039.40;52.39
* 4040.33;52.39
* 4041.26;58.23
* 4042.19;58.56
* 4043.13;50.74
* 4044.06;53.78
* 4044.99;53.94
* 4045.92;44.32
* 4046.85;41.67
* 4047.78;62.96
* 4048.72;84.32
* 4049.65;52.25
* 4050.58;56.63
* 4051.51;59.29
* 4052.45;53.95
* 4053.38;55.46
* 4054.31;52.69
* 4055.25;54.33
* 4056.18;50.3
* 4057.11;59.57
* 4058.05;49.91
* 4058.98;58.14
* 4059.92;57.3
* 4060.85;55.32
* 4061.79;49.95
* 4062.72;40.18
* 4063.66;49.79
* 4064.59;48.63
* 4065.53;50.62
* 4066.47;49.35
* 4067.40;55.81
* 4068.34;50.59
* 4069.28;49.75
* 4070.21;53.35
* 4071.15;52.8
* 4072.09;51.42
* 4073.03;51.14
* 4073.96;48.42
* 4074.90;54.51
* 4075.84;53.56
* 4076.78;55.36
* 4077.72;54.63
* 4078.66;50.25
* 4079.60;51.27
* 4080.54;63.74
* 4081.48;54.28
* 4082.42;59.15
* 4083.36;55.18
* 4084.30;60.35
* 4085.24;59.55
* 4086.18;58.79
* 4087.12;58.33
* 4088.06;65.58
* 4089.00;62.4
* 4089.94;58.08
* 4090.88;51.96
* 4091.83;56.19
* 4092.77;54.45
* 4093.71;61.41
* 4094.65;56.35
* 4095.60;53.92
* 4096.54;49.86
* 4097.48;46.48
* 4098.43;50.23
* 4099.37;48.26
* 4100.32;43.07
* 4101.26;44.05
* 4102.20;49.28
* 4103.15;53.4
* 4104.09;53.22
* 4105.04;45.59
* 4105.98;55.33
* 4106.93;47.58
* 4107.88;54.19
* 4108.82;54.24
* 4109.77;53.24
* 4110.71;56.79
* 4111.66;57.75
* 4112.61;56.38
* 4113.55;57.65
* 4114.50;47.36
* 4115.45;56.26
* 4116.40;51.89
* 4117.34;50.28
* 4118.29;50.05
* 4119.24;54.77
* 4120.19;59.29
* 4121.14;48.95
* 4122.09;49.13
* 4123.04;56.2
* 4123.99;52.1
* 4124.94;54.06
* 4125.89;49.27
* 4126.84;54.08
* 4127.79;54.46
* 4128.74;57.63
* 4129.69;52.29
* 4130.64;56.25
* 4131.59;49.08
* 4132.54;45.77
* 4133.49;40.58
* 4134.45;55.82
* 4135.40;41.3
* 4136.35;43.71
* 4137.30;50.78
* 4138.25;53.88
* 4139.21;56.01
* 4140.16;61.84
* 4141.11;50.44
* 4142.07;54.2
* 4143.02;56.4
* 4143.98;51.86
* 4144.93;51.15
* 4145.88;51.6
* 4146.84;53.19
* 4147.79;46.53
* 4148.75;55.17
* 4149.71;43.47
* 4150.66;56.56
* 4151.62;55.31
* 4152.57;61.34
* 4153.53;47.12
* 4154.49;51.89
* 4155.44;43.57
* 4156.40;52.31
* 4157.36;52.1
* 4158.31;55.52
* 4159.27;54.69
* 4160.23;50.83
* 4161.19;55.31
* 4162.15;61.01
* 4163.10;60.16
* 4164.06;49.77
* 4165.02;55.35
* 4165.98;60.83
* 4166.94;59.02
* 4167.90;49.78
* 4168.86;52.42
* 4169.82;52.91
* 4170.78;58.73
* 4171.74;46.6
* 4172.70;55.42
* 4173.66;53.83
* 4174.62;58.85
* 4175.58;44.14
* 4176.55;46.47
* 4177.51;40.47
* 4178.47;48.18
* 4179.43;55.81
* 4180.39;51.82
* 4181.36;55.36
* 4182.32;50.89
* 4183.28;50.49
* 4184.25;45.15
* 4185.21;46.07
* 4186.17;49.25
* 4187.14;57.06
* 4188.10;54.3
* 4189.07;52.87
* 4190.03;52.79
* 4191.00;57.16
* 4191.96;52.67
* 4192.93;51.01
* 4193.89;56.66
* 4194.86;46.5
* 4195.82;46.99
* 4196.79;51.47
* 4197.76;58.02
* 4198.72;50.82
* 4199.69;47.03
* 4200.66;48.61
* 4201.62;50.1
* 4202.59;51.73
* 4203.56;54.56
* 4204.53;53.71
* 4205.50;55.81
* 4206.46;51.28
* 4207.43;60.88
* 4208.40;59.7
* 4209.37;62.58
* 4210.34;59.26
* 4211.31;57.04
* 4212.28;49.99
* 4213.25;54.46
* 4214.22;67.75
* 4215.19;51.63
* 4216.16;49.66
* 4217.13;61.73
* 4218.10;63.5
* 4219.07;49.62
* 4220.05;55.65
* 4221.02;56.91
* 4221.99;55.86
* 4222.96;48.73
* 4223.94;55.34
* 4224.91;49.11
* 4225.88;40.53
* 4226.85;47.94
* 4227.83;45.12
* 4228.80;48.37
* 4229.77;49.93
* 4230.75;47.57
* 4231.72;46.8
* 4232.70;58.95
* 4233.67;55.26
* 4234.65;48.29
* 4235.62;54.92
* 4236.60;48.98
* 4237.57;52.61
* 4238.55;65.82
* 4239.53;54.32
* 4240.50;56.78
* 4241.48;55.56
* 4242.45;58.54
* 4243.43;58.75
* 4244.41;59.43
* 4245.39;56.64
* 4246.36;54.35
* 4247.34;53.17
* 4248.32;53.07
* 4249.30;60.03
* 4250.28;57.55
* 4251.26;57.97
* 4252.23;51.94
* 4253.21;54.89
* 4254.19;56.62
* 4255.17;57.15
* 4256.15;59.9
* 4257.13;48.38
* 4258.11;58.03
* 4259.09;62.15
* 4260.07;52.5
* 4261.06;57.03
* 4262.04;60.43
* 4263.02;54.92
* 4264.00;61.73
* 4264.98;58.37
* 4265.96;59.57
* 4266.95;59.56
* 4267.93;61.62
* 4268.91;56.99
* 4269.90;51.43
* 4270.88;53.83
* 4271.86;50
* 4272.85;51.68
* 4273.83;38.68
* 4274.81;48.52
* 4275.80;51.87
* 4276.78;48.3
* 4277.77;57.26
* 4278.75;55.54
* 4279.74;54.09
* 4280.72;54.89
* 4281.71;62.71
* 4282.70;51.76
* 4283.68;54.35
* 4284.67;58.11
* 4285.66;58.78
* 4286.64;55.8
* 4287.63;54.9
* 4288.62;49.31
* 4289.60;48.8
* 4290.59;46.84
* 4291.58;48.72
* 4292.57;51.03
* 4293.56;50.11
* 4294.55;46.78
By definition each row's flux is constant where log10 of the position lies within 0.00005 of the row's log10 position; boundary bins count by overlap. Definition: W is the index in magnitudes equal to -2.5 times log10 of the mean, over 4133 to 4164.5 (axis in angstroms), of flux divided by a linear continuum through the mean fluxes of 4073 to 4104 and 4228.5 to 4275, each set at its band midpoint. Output 0.05 mag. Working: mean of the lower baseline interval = 54.4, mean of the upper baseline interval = 55.1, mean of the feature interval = 52.3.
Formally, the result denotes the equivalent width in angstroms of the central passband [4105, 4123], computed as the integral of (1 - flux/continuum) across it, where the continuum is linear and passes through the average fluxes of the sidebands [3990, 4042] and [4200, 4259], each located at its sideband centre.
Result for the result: 0.3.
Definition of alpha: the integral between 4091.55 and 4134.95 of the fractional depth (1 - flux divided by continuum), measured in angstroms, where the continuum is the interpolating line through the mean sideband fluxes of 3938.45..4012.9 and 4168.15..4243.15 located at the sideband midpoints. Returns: -4.2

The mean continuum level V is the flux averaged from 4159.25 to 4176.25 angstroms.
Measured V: 54.3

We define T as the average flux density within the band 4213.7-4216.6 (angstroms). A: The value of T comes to 56.5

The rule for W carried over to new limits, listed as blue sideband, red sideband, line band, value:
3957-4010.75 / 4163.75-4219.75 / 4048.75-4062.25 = -0.22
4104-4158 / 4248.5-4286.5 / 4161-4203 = 0.02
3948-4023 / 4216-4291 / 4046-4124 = -0.14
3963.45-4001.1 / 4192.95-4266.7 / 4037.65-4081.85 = -0.22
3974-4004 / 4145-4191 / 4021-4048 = -0.12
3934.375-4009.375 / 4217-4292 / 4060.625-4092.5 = -0.22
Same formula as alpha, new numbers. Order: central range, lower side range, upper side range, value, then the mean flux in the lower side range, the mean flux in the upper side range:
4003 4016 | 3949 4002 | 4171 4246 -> -4.5 angstroms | 38.8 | 53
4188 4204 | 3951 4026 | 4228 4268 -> 0.4 angstroms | 44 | 55.7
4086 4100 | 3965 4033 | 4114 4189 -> -1.4 angstroms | 46.7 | 52.2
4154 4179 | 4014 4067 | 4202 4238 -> 0.5 angstroms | 54.5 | 53.5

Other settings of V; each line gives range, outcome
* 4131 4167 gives 52.5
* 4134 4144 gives 52.4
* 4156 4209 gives 52.8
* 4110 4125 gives 53.7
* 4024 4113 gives 53.9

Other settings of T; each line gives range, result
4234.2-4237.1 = 50.9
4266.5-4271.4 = 56.7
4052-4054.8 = 54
